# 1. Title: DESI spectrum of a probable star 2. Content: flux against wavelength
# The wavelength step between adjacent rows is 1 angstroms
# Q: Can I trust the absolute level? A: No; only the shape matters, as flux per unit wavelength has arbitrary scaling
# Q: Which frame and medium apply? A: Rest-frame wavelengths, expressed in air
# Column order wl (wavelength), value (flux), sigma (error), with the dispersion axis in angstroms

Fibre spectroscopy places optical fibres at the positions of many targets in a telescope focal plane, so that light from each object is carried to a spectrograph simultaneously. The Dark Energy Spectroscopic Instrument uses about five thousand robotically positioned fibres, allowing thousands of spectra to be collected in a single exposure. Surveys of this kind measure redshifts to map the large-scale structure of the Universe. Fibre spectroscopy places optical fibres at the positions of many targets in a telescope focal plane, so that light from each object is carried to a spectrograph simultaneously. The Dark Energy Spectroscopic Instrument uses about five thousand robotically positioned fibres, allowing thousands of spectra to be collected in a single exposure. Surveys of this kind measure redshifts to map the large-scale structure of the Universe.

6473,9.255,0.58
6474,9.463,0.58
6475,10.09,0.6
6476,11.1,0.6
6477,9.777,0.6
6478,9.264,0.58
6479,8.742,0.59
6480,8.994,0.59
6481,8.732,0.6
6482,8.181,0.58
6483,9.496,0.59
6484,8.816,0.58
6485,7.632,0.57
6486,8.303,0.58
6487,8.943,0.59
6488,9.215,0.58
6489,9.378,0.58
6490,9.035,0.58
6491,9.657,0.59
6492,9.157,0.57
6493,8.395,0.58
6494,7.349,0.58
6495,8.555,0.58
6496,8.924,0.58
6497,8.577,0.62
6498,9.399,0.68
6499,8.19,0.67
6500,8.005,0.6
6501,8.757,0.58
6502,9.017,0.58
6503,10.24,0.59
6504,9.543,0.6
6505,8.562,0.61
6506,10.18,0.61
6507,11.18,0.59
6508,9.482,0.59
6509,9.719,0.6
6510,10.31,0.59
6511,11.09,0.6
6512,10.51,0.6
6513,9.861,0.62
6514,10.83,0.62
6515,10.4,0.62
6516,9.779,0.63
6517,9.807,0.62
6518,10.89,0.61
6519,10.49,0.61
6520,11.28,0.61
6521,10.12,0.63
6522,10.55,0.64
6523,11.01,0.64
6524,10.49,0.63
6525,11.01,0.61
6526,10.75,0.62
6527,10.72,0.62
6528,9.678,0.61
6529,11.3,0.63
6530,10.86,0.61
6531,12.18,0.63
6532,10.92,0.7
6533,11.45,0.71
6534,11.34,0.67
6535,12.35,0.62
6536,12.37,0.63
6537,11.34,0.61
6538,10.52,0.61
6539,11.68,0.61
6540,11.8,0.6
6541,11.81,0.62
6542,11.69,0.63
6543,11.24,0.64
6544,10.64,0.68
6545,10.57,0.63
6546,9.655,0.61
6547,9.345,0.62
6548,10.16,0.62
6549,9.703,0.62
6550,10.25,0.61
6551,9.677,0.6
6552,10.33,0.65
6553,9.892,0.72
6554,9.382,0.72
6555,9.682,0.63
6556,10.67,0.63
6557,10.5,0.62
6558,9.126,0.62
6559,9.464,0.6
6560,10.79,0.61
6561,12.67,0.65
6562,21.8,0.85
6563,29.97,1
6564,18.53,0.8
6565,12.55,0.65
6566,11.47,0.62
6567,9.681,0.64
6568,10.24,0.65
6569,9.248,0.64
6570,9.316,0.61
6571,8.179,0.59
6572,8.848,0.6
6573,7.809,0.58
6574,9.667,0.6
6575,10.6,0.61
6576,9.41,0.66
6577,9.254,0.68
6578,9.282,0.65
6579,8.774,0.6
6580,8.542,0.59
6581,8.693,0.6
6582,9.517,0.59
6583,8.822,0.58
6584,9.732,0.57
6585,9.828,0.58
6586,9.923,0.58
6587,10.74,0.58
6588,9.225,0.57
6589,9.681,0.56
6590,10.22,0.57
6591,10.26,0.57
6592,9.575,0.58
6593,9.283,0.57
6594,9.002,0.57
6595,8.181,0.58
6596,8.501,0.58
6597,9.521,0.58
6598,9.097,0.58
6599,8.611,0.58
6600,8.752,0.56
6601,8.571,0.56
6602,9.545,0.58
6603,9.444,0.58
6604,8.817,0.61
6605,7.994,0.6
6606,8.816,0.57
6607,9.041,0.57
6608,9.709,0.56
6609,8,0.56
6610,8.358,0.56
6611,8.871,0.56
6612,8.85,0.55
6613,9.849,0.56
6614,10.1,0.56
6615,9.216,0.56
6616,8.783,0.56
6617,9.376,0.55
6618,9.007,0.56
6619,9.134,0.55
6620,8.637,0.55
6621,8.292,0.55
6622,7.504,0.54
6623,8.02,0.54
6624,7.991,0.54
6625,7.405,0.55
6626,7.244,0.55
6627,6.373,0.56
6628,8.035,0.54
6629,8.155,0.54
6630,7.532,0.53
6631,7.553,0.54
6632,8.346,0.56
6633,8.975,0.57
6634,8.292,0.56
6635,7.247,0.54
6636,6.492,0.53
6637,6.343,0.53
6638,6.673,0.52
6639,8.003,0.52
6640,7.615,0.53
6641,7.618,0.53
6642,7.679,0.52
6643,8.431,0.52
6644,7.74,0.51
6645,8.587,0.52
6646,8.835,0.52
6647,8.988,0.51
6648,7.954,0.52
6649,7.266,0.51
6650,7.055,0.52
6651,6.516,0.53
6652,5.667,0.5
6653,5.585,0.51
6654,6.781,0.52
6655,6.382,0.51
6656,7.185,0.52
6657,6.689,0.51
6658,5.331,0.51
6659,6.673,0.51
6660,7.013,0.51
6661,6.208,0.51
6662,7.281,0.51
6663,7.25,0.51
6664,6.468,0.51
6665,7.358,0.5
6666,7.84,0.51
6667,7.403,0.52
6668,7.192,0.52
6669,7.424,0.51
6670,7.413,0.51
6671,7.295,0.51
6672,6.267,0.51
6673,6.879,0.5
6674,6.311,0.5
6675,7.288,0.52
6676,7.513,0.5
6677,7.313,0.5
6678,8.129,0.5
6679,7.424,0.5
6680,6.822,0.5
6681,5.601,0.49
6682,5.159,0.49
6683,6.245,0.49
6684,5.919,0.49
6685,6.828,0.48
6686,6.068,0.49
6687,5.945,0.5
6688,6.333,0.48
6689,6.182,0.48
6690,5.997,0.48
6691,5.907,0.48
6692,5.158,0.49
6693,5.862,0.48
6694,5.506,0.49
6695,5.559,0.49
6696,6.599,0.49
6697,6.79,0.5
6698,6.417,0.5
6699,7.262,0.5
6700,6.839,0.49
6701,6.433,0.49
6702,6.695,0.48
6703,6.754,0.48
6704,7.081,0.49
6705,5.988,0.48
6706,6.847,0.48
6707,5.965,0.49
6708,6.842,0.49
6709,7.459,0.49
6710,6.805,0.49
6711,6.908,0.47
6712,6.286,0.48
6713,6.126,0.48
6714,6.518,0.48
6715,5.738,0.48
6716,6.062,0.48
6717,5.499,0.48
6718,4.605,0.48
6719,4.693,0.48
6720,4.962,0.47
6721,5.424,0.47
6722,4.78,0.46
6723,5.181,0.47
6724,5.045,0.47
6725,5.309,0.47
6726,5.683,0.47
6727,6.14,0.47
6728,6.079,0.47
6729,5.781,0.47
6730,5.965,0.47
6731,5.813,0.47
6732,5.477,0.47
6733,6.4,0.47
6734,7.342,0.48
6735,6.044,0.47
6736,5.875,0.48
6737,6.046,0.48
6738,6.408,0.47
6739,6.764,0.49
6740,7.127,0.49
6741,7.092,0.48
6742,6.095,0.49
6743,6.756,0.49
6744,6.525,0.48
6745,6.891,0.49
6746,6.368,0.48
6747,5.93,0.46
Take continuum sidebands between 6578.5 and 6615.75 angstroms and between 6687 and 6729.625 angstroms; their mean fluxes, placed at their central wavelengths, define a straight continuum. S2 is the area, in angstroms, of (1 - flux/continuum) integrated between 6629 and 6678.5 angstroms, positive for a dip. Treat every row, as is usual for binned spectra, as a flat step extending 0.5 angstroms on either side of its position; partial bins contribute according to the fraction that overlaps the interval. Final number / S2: 2.0 angstroms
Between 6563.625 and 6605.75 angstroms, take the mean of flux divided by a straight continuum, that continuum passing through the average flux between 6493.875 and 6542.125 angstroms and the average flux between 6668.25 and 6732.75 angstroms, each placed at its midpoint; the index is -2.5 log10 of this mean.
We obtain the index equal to -0.08 mag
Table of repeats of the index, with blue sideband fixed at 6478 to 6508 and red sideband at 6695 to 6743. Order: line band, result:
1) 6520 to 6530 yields -0.24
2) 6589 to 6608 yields -0.19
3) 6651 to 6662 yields 0.09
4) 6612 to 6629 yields -0.14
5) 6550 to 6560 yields -0.21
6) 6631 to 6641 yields -0.05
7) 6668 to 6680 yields -0.07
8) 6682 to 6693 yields 0.10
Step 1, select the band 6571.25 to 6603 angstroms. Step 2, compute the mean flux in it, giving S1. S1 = 9.27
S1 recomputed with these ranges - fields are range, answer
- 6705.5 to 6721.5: 6.05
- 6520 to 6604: 10.6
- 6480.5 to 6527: 9.57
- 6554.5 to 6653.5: 9.23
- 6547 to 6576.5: 11.3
